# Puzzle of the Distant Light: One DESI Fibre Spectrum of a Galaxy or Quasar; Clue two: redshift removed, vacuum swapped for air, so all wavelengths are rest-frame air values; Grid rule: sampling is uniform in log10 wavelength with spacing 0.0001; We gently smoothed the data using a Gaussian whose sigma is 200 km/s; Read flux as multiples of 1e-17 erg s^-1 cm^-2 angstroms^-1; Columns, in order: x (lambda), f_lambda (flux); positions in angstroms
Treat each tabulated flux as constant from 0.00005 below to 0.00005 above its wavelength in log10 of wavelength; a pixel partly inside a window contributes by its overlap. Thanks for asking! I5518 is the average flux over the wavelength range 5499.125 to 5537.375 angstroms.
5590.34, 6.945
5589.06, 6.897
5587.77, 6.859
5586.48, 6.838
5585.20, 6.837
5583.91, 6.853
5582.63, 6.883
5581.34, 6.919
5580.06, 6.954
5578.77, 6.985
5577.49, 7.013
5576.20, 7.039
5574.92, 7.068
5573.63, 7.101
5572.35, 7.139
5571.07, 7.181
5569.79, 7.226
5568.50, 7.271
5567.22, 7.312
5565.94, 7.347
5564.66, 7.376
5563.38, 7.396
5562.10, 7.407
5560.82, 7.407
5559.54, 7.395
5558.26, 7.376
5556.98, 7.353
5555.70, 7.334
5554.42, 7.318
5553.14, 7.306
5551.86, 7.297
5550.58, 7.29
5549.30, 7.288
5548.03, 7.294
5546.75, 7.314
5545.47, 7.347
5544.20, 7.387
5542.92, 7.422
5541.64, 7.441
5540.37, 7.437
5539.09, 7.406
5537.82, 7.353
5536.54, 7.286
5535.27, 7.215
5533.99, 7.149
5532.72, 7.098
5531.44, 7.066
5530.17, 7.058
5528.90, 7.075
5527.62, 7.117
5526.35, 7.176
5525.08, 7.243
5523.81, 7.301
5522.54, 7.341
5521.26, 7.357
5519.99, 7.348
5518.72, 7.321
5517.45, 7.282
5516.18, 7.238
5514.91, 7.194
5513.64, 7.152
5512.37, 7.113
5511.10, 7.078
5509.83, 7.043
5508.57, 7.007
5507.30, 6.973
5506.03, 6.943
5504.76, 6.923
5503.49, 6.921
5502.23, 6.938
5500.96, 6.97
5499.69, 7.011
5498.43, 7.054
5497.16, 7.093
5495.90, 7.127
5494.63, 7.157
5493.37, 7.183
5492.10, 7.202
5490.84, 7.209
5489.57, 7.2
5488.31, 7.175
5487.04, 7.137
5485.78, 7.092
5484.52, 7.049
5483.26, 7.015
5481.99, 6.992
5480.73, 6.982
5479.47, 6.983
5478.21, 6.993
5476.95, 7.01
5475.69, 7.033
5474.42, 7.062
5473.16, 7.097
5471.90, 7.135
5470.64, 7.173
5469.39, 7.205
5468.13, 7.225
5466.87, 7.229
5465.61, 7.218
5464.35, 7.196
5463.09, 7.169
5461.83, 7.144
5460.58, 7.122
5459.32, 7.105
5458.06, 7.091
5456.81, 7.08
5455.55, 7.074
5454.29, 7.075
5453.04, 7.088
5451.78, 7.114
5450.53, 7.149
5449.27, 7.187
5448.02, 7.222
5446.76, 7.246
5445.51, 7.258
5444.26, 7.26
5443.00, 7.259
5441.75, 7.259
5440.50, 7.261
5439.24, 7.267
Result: 7.13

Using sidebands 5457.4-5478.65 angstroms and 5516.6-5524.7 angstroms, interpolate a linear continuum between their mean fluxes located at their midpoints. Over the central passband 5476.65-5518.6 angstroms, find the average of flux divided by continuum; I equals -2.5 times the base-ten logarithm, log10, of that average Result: 0.02 mag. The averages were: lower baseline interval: 7.13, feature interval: 7.08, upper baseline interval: 7.32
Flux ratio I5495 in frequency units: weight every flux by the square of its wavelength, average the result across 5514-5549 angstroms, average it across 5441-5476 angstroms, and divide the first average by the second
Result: 1.04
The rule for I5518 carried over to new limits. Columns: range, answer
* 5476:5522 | 7.1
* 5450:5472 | 7.15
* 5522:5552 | 7.27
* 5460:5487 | 7.1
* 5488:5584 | 7.19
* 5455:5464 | 7.12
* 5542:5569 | 7.35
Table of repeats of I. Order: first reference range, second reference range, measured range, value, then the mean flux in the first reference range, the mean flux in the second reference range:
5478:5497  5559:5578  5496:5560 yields 0.00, 7.1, 7.25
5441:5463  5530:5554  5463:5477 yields 0.01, 7.16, 7.29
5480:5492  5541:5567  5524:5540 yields 0.01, 7.1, 7.36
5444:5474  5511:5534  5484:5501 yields 0.01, 7.16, 7.2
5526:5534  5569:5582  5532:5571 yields -0.04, 7.1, 7.06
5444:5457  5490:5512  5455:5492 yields 0.00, 7.16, 7.05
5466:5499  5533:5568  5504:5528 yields 0.01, 7.11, 7.34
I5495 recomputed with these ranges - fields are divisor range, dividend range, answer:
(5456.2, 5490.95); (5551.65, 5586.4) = 1.05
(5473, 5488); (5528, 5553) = 1.06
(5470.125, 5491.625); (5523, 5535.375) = 1.03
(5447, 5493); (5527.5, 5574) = 1.05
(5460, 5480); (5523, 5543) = 1.04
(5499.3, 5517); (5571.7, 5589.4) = 1.01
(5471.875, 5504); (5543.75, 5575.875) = 1.06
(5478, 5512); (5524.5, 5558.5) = 1.05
